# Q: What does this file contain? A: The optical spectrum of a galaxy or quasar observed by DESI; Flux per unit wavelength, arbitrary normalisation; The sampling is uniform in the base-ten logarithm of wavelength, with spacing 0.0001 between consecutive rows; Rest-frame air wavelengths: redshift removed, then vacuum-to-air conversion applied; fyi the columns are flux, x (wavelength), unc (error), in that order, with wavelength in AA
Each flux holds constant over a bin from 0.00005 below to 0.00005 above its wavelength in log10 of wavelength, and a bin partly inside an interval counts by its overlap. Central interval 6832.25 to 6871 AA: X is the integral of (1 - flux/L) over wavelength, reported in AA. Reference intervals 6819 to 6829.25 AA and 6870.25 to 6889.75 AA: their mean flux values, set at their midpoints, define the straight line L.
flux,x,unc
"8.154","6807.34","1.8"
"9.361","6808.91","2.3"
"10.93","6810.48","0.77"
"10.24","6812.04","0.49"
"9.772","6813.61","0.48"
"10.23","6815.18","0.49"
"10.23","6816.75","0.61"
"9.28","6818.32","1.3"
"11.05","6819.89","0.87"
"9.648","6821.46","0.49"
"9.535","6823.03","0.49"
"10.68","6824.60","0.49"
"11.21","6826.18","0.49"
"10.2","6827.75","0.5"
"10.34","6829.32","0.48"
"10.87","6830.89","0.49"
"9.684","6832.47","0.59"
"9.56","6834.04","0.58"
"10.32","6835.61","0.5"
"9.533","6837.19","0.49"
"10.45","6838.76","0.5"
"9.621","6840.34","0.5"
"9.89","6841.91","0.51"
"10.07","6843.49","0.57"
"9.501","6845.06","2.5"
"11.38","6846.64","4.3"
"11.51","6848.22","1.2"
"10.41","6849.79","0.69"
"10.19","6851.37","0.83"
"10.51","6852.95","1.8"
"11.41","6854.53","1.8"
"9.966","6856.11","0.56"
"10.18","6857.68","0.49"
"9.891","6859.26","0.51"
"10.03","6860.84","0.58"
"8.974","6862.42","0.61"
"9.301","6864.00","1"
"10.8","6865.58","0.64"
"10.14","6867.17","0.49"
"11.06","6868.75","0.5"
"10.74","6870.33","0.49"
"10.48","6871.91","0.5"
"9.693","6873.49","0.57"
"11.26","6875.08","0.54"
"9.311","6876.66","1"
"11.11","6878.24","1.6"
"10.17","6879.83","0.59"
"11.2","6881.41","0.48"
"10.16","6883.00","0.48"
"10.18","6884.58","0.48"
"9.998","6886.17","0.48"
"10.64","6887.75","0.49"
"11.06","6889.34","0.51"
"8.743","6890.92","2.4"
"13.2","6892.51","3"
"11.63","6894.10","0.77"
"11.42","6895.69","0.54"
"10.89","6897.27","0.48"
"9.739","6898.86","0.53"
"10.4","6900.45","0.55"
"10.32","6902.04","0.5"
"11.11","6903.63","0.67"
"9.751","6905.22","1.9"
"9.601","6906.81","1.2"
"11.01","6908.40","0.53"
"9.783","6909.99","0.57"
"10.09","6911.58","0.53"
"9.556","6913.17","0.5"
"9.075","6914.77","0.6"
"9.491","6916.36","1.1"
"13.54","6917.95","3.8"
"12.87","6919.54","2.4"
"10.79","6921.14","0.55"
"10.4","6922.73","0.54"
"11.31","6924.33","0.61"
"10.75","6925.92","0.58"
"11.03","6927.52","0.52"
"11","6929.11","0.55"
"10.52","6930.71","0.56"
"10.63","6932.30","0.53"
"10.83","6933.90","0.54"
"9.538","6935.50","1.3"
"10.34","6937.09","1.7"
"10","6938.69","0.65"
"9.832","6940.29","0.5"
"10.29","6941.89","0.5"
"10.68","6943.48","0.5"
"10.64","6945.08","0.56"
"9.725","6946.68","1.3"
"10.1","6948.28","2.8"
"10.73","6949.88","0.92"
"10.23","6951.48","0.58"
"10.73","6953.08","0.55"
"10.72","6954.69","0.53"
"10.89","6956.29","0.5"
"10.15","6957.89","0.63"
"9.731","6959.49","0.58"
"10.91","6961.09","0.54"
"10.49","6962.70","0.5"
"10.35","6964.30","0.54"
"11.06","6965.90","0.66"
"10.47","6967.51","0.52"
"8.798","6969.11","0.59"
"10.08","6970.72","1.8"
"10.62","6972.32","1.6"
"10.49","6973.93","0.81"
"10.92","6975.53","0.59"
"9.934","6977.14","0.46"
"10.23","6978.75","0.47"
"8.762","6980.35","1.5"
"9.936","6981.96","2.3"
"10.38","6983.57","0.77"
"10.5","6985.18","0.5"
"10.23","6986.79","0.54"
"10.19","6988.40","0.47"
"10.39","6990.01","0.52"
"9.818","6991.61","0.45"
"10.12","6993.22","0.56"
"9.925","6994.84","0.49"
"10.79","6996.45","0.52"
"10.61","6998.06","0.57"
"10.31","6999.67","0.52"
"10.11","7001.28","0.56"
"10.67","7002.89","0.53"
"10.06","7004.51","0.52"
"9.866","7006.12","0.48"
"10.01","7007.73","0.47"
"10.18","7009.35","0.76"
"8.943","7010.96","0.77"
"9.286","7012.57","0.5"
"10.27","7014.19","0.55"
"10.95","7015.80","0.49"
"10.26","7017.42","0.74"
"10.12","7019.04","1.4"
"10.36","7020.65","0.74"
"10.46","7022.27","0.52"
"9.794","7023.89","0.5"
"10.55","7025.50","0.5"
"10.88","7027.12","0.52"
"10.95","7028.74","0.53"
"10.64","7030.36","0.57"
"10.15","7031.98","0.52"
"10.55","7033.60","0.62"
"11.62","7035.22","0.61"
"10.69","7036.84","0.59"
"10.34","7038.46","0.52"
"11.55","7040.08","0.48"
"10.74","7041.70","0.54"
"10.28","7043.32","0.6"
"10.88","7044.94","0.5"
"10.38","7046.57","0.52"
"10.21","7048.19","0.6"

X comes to 0.7 AA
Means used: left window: 10.4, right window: 10.4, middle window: 10.2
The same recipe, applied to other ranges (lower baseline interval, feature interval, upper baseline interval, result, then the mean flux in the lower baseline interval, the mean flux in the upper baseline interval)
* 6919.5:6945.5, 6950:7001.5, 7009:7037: 1.02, 10.6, 10.4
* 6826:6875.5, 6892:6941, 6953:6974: -1.50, 10.3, 10.4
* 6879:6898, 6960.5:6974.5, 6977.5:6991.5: -0.22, 10.8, 10.1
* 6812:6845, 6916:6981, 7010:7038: -1.53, 10.1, 10.4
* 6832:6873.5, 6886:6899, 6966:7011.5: -0.91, 10.2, 10.1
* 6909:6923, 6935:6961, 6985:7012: 0.37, 10.6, 10.1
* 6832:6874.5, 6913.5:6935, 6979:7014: -1.61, 10.2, 10.1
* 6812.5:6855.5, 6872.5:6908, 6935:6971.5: -0.89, 10.3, 10.3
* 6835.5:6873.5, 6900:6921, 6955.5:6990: -0.55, 10.3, 10.2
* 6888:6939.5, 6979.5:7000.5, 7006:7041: 0.64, 10.6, 10.4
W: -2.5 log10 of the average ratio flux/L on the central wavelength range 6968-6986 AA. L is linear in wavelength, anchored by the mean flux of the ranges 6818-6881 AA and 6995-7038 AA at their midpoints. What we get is 0.028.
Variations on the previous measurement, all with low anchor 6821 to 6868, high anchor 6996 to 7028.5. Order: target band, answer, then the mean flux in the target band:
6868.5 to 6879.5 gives -0.03 mag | 10.5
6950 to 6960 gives -0.02 mag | 10.4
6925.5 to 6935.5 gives -0.05 mag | 10.7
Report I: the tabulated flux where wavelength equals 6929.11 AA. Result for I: 11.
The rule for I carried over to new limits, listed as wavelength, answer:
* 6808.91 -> 9.361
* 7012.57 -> 9.286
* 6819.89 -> 11.05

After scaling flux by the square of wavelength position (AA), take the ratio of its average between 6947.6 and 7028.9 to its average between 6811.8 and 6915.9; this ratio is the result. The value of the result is 1.0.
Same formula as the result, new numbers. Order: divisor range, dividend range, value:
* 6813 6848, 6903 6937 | 1.07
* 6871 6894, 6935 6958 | 1.00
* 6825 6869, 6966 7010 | 1.03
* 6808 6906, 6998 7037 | 1.05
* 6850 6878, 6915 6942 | 1.07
